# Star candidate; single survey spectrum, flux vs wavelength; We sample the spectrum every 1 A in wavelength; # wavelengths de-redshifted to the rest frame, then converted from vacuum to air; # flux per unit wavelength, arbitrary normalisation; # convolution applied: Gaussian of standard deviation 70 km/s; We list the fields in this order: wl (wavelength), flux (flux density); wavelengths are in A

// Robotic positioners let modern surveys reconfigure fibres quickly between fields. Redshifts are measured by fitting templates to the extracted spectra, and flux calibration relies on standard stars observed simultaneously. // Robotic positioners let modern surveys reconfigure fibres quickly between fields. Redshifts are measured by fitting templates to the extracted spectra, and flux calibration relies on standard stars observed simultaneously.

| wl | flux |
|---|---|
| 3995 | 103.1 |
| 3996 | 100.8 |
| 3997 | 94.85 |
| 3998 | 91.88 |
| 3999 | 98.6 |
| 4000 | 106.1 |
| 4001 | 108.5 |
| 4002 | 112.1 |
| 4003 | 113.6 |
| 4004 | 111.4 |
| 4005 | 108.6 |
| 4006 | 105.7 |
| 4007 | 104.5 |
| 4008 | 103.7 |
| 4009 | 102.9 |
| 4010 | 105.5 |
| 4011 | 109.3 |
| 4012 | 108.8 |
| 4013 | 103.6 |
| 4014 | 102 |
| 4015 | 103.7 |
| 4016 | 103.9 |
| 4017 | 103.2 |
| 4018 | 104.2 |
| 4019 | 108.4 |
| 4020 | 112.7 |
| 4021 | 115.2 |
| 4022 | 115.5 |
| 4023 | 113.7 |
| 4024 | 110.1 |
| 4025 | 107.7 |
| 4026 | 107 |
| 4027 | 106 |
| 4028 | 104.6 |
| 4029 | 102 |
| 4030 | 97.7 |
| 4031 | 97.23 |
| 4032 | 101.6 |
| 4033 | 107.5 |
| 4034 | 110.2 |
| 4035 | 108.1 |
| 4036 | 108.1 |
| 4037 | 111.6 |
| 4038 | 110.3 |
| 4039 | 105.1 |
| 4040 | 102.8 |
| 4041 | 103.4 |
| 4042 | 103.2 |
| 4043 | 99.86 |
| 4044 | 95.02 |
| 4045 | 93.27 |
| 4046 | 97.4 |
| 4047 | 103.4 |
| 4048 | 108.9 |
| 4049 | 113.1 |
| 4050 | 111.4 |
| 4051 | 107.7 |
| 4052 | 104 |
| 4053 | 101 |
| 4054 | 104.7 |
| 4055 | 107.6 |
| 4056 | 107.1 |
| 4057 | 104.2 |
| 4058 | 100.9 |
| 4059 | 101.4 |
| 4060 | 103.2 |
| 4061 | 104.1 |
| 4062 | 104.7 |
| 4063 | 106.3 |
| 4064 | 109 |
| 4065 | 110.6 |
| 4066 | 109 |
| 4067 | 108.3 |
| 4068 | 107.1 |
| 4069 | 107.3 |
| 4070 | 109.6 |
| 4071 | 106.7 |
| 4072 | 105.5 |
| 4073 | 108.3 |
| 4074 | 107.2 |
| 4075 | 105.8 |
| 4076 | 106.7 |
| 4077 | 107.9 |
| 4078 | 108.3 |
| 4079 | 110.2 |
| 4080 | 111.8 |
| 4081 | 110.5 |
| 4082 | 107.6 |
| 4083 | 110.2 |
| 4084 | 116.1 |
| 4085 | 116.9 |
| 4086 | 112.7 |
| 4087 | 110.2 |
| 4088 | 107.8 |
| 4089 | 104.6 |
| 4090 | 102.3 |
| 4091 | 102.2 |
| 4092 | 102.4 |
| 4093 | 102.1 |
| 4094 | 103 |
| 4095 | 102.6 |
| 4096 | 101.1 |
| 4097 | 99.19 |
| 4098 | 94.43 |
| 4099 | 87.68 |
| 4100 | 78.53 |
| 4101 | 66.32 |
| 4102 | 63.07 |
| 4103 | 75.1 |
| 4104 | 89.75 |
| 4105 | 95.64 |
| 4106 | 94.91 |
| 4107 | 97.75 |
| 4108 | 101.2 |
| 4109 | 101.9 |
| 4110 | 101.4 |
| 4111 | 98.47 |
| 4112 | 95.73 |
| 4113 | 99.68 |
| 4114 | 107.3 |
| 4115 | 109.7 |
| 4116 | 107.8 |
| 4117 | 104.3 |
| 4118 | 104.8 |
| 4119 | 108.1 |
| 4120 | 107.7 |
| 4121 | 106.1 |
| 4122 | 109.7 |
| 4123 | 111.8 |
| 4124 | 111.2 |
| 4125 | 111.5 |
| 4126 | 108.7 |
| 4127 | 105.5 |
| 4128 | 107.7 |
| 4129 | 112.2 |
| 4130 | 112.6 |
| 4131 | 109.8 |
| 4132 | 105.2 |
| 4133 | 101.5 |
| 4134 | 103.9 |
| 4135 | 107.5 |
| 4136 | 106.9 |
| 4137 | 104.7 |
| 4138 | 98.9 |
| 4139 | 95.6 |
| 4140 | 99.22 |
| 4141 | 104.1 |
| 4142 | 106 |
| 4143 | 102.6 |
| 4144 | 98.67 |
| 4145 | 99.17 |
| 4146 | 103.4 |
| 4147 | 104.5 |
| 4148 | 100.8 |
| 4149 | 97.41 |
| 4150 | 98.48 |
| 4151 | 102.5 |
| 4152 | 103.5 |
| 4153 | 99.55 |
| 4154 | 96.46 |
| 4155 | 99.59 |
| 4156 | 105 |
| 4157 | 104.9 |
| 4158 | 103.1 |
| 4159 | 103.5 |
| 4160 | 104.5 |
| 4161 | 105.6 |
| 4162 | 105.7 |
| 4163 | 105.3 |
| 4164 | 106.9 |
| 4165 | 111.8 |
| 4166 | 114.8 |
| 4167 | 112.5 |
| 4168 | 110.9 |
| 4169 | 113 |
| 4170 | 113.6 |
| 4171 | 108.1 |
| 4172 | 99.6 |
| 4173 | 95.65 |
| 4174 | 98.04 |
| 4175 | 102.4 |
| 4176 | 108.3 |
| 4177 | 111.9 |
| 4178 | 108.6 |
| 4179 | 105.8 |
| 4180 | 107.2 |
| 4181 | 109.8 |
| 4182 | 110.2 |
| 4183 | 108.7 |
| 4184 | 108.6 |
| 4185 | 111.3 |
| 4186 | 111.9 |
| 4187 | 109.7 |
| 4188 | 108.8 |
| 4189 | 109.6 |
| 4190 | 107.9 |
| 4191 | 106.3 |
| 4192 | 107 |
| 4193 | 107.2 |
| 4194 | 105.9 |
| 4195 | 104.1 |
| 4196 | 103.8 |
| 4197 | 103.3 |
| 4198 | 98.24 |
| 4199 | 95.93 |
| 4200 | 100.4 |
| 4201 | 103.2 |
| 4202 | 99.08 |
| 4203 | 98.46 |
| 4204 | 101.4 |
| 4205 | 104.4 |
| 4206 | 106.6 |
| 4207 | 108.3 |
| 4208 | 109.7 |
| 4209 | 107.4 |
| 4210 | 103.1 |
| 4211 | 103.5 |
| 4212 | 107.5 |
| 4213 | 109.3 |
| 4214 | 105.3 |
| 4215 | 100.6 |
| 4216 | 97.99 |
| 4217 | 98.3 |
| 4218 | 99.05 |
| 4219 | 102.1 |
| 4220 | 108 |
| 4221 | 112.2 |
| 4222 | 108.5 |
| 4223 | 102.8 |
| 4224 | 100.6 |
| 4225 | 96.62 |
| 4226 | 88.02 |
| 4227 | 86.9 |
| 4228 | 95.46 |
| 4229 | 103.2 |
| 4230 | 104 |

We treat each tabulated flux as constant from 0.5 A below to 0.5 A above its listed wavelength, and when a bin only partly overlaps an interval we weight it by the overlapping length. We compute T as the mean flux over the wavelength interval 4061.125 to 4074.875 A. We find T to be 108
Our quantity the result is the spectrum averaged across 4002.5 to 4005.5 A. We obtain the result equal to 111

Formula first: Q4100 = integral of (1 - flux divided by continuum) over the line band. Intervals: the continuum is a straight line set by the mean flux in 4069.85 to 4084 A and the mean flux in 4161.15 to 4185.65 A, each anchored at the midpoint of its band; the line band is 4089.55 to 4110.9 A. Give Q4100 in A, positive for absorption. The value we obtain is 2.9 A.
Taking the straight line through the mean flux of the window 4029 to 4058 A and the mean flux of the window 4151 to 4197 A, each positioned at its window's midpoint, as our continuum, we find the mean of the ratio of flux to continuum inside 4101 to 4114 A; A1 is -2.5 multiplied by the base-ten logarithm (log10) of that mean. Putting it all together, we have 0.14 mag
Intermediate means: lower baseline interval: 104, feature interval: 92.4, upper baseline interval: 107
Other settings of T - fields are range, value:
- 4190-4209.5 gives 104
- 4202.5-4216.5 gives 105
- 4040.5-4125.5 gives 103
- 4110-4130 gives 107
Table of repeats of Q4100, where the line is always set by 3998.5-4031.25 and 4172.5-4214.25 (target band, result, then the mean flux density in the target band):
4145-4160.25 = 0.6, 102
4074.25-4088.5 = -0.5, 110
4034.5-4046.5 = 0.4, 103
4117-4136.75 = -0.4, 108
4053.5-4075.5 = 0.0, 106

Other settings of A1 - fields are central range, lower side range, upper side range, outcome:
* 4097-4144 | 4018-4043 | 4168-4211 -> 0.06 mag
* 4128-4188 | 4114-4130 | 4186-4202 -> 0.01 mag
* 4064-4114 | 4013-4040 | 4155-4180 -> 0.05 mag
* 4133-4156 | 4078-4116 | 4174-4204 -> 0.01 mag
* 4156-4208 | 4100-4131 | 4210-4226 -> -0.04 mag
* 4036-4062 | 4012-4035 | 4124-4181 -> 0.02 mag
